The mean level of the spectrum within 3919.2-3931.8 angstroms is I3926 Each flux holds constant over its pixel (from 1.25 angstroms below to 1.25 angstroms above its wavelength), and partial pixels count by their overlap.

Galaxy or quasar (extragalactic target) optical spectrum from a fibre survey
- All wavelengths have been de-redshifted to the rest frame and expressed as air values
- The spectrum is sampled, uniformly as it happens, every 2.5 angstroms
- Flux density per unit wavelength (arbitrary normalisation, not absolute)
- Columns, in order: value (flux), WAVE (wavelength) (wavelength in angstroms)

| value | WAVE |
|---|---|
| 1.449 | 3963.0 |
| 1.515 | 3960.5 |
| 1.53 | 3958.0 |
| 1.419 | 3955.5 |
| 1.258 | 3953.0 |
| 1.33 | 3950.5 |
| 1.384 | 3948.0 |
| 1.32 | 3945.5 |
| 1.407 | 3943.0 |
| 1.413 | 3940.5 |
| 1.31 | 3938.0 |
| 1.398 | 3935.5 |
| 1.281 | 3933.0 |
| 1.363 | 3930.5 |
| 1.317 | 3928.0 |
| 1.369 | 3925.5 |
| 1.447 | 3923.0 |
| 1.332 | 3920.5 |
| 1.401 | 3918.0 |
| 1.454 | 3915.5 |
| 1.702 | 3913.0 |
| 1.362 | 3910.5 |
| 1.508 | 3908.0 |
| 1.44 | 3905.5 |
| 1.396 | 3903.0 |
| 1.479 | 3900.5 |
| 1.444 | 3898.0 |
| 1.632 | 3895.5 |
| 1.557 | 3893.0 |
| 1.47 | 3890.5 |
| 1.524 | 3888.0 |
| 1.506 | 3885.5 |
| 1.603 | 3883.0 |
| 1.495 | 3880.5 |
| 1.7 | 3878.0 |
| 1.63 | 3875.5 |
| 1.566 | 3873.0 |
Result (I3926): 1.37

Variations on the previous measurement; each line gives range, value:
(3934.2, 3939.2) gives 1.35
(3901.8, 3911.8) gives 1.43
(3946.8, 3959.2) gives 1.38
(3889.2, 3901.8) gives 1.52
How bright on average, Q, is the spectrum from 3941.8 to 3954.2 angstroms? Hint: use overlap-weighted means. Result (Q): 1.34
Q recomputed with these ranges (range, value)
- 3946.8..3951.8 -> 1.36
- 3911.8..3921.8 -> 1.47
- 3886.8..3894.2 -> 1.52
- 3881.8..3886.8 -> 1.55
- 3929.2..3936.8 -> 1.35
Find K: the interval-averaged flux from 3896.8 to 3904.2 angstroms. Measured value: 1.44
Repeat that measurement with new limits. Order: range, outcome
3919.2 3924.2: 1.39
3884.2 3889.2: 1.52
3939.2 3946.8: 1.38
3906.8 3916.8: 1.51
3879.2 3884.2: 1.55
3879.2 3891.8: 1.52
